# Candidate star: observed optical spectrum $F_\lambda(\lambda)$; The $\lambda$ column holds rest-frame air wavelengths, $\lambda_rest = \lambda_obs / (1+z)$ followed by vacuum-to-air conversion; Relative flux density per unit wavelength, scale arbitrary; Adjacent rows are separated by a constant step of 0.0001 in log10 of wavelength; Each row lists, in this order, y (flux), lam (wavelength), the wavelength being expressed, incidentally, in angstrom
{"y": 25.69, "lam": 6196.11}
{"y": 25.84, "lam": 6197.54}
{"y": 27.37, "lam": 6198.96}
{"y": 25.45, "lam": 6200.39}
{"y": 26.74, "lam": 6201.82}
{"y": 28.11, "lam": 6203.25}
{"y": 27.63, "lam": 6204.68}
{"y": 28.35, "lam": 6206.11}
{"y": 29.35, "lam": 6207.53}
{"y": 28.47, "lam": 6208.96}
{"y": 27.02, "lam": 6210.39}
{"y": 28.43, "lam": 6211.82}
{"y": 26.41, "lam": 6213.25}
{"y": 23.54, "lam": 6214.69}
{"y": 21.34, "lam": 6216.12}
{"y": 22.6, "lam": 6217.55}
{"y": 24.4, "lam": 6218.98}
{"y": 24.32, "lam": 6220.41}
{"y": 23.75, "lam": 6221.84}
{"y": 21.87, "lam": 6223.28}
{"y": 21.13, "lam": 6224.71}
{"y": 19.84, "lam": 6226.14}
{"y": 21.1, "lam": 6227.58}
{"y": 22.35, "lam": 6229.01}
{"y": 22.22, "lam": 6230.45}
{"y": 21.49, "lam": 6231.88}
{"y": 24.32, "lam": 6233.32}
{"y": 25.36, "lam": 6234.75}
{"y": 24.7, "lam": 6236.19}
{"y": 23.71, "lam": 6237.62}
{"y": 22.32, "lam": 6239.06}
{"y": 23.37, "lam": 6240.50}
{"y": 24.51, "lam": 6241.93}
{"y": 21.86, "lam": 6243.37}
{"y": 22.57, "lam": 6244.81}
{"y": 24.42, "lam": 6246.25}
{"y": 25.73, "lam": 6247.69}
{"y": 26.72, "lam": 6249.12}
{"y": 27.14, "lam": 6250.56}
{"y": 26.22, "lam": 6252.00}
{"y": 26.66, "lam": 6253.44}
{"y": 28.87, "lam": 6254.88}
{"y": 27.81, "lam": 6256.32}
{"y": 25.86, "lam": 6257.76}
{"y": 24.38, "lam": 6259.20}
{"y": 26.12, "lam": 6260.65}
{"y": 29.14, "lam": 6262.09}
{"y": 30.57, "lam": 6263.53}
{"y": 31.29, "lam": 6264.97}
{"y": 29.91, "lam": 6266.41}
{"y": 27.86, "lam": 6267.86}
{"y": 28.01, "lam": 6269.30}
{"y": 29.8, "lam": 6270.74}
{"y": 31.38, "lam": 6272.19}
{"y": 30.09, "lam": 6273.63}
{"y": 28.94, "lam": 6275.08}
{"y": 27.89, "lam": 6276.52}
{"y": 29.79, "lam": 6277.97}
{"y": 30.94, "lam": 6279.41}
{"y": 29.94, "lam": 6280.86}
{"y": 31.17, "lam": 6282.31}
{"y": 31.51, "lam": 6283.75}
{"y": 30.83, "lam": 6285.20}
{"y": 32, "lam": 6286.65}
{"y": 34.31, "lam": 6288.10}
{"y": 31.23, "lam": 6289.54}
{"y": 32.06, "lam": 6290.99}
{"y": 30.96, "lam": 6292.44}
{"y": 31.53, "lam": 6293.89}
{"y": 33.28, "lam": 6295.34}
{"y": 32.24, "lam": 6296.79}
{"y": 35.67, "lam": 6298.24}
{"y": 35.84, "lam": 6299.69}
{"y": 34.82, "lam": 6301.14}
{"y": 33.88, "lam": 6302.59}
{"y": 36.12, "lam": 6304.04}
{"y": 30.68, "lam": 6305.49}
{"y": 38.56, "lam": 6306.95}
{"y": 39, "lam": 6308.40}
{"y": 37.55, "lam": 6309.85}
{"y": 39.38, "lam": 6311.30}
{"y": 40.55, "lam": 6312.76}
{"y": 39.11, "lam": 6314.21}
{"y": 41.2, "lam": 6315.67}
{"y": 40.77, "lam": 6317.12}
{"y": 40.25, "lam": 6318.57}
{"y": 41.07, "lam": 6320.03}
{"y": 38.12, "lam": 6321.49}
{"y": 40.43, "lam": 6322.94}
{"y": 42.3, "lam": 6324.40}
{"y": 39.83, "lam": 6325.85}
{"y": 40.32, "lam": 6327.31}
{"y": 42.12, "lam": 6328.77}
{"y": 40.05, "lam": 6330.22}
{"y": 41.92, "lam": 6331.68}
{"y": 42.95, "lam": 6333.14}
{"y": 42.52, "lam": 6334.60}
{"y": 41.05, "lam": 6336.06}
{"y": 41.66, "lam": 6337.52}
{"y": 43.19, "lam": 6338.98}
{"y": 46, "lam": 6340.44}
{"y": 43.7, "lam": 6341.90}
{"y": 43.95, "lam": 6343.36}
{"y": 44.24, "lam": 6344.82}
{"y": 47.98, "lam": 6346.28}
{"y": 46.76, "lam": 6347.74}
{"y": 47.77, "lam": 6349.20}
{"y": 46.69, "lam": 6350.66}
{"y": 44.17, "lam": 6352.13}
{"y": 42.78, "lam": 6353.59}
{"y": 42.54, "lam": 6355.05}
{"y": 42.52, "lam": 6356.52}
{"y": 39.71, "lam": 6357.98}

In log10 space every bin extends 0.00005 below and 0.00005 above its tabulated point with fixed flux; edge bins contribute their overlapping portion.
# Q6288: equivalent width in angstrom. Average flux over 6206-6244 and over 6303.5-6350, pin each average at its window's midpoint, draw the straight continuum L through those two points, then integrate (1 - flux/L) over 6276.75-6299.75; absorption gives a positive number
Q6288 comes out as 1.90 angstrom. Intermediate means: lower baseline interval 23.9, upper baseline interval 41.3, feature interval 31.9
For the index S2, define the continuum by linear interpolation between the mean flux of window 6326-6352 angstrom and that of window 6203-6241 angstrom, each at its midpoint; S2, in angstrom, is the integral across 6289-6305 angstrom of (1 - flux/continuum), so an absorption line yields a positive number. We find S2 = 1.4 angstrom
